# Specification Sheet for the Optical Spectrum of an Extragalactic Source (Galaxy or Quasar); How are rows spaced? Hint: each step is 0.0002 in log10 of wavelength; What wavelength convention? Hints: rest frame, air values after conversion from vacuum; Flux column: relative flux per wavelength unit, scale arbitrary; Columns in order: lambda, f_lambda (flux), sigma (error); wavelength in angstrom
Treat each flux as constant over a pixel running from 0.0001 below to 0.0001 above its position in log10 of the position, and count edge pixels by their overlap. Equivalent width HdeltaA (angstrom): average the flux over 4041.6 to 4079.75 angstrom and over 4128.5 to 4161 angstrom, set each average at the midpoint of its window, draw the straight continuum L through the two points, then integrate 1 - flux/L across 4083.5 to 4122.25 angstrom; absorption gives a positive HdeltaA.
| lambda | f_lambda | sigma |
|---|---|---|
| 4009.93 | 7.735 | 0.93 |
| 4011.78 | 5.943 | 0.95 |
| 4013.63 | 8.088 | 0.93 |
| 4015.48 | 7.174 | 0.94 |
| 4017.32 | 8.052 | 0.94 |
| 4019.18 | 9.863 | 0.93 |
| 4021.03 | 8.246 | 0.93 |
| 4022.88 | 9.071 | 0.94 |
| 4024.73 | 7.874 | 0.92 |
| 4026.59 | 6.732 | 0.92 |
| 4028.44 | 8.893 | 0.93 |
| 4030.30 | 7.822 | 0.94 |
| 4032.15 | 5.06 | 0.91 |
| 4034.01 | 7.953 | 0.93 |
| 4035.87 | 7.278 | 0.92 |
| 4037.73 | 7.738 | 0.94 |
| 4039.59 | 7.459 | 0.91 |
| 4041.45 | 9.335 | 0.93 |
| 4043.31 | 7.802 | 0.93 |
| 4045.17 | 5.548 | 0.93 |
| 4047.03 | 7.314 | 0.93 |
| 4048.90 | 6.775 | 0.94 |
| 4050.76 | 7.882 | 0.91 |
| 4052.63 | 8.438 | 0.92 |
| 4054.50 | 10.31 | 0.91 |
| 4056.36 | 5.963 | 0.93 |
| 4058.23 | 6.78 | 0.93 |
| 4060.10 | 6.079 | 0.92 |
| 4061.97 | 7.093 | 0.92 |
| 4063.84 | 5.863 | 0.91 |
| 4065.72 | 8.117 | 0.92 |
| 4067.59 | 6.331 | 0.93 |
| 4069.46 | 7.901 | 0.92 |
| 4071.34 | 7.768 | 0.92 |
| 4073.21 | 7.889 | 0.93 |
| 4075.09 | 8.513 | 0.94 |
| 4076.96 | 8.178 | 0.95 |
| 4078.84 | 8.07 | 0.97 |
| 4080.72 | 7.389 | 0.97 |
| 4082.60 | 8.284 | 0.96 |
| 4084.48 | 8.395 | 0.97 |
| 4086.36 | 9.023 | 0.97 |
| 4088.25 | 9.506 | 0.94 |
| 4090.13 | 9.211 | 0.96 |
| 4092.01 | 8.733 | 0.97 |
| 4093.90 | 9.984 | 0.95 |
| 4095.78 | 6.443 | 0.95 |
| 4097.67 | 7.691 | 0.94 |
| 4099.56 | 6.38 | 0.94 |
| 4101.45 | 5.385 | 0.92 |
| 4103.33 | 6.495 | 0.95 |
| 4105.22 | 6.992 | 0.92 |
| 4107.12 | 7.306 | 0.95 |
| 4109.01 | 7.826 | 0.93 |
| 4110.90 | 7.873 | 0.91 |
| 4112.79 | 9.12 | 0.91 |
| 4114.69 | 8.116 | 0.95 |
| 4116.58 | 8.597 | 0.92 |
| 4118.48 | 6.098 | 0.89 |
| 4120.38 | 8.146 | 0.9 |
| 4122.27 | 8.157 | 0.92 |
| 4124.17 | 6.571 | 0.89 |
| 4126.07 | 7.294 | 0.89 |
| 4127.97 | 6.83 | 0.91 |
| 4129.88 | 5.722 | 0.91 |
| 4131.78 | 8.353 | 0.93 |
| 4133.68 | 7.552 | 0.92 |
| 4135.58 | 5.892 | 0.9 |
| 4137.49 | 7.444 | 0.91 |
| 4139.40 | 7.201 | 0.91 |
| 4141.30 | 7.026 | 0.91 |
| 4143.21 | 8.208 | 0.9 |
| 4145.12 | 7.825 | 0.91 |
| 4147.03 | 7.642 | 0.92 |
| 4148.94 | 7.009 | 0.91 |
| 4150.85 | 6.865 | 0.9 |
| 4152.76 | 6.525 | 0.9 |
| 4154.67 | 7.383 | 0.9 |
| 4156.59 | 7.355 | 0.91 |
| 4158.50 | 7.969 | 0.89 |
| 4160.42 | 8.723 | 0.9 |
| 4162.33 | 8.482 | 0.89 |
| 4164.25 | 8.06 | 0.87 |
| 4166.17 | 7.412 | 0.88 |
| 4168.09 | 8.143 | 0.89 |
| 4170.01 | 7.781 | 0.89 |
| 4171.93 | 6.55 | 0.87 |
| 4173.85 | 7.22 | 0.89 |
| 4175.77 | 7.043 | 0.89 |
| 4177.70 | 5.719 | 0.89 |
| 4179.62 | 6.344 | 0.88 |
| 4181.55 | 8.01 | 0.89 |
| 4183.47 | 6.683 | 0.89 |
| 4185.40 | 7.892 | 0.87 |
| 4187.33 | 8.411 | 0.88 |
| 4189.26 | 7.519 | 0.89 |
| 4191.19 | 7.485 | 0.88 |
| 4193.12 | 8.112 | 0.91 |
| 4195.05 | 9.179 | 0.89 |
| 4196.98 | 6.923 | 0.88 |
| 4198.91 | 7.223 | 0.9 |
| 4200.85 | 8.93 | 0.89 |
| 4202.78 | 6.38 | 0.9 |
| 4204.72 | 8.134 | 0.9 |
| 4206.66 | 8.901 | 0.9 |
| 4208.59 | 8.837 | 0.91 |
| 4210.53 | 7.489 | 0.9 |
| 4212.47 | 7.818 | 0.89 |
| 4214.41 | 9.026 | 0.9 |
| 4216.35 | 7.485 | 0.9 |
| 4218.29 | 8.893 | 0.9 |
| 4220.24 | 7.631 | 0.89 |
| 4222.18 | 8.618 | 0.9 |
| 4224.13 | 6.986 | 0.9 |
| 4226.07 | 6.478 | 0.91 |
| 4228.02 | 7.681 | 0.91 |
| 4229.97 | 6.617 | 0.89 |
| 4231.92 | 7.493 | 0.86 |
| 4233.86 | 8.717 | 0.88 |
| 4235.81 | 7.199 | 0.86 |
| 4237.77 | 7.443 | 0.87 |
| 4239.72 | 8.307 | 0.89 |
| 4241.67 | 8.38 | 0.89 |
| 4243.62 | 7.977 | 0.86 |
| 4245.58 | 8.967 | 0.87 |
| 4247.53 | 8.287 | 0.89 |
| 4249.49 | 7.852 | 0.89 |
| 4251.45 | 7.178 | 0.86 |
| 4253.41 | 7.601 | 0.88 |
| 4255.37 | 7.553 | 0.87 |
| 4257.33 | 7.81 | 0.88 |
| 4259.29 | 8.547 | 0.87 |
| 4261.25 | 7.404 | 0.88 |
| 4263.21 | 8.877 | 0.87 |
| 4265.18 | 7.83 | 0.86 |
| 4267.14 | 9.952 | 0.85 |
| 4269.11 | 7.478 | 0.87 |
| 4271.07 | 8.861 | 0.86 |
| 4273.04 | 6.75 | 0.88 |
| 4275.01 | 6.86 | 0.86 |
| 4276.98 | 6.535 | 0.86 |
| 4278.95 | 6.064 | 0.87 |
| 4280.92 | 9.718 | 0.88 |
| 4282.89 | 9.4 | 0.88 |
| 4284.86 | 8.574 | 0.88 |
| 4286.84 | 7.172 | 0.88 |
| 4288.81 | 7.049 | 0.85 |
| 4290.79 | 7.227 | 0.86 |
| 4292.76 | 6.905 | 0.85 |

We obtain -2.5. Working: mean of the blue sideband 7.47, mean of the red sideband 7.31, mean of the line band 7.87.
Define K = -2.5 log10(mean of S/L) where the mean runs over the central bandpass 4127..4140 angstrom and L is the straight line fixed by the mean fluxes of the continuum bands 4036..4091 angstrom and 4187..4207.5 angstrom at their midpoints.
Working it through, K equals 0.12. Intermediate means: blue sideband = 7.75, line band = 6.99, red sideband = 7.91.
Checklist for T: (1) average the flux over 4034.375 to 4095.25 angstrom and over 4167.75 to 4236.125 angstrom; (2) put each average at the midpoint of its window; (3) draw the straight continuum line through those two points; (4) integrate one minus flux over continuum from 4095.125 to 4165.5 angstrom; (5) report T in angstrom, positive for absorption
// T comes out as 3.4 angstrom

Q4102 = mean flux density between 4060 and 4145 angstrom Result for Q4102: 7.59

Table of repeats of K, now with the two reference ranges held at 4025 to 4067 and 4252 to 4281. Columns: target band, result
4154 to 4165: -0.06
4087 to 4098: -0.16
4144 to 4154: 0.05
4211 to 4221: -0.06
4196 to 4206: 0.01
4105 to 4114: -0.06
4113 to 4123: -0.06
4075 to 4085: -0.09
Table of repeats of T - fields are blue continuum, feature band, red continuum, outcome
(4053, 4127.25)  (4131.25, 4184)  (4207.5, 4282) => 2.74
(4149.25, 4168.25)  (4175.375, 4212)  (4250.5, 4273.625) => 0.56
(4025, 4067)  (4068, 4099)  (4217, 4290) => -3.30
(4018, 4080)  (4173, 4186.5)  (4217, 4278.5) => 1.31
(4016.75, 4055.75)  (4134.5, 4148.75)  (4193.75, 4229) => 1.07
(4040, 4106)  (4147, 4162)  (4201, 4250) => 0.64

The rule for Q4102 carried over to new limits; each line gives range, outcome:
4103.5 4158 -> 7.38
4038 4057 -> 7.71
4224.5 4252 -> 7.75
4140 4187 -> 7.42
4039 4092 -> 7.78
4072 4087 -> 8.2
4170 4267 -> 7.77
